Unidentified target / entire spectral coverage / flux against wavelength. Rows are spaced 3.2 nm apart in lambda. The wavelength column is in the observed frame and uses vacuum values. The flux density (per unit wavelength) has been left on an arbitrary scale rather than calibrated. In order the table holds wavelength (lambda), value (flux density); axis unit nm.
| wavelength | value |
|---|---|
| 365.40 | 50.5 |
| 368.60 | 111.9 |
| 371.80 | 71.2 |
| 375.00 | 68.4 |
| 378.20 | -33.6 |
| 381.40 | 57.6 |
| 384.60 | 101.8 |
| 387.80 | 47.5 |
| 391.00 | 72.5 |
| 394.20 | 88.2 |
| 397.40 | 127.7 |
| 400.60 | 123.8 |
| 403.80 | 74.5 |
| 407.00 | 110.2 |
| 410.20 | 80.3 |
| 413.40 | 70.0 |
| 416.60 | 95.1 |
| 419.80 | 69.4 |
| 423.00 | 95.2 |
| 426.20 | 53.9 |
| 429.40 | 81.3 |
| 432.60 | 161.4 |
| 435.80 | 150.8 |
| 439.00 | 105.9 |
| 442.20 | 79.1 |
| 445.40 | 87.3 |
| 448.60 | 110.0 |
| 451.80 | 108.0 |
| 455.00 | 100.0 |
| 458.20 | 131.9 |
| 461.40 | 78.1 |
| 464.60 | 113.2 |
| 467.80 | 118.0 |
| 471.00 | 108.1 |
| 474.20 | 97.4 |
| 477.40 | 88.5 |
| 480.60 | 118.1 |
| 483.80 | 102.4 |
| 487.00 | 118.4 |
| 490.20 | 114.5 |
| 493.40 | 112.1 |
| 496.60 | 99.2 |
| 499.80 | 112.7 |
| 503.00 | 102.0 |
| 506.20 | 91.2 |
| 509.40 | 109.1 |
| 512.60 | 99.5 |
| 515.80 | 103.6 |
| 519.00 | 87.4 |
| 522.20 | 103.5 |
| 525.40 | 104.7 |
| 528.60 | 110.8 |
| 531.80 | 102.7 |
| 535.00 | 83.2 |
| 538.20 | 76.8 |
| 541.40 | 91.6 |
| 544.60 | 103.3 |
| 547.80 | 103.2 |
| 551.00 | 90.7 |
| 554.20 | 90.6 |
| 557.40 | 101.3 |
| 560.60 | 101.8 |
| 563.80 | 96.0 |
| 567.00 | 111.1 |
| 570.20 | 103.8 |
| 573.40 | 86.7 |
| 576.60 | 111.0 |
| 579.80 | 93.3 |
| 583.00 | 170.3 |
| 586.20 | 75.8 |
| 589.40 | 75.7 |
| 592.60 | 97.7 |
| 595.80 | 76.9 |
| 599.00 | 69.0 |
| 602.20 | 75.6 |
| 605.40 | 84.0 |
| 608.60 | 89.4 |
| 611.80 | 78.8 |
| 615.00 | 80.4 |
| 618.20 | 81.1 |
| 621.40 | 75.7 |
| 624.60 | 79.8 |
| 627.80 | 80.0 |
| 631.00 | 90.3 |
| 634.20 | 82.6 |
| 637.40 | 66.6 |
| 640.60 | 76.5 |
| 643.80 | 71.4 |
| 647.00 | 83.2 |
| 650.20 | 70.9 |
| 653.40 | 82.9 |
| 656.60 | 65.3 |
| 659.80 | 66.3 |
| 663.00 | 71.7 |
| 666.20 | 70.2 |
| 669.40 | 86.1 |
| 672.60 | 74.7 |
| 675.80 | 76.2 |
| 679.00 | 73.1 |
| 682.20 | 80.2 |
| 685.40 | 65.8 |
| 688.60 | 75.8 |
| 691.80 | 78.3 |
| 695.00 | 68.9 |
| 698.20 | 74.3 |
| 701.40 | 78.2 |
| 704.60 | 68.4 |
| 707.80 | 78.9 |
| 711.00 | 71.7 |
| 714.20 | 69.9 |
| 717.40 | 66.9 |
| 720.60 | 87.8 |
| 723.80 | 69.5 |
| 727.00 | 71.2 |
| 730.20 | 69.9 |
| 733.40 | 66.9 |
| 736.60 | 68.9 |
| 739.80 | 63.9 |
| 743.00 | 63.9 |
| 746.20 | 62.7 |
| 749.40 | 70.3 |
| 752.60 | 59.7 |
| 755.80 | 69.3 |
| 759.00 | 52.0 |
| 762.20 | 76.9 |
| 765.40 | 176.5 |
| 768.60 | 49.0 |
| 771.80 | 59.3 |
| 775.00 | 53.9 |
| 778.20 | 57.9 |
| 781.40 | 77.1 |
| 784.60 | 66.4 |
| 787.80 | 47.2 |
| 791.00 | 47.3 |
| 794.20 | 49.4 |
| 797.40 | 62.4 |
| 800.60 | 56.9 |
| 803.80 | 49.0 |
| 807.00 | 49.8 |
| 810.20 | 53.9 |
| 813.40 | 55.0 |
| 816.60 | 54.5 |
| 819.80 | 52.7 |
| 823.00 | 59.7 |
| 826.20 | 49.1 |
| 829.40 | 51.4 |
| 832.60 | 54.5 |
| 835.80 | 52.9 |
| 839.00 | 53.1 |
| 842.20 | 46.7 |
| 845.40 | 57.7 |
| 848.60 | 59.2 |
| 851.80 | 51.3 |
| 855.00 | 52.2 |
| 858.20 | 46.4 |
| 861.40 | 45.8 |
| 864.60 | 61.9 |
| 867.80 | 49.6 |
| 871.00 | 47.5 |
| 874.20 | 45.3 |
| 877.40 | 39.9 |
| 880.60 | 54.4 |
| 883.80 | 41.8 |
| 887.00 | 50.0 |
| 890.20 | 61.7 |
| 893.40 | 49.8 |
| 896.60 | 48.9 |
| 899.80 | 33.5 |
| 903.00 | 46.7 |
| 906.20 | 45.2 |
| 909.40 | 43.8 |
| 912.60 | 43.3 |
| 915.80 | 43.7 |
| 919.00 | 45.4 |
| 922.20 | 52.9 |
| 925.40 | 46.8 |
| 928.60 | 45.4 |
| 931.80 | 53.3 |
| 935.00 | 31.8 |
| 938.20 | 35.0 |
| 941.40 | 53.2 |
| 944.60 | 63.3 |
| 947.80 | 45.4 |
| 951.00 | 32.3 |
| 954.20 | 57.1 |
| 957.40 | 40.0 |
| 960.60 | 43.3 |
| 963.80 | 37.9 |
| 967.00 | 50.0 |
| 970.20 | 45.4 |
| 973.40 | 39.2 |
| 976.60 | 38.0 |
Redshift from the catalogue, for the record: 0.16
